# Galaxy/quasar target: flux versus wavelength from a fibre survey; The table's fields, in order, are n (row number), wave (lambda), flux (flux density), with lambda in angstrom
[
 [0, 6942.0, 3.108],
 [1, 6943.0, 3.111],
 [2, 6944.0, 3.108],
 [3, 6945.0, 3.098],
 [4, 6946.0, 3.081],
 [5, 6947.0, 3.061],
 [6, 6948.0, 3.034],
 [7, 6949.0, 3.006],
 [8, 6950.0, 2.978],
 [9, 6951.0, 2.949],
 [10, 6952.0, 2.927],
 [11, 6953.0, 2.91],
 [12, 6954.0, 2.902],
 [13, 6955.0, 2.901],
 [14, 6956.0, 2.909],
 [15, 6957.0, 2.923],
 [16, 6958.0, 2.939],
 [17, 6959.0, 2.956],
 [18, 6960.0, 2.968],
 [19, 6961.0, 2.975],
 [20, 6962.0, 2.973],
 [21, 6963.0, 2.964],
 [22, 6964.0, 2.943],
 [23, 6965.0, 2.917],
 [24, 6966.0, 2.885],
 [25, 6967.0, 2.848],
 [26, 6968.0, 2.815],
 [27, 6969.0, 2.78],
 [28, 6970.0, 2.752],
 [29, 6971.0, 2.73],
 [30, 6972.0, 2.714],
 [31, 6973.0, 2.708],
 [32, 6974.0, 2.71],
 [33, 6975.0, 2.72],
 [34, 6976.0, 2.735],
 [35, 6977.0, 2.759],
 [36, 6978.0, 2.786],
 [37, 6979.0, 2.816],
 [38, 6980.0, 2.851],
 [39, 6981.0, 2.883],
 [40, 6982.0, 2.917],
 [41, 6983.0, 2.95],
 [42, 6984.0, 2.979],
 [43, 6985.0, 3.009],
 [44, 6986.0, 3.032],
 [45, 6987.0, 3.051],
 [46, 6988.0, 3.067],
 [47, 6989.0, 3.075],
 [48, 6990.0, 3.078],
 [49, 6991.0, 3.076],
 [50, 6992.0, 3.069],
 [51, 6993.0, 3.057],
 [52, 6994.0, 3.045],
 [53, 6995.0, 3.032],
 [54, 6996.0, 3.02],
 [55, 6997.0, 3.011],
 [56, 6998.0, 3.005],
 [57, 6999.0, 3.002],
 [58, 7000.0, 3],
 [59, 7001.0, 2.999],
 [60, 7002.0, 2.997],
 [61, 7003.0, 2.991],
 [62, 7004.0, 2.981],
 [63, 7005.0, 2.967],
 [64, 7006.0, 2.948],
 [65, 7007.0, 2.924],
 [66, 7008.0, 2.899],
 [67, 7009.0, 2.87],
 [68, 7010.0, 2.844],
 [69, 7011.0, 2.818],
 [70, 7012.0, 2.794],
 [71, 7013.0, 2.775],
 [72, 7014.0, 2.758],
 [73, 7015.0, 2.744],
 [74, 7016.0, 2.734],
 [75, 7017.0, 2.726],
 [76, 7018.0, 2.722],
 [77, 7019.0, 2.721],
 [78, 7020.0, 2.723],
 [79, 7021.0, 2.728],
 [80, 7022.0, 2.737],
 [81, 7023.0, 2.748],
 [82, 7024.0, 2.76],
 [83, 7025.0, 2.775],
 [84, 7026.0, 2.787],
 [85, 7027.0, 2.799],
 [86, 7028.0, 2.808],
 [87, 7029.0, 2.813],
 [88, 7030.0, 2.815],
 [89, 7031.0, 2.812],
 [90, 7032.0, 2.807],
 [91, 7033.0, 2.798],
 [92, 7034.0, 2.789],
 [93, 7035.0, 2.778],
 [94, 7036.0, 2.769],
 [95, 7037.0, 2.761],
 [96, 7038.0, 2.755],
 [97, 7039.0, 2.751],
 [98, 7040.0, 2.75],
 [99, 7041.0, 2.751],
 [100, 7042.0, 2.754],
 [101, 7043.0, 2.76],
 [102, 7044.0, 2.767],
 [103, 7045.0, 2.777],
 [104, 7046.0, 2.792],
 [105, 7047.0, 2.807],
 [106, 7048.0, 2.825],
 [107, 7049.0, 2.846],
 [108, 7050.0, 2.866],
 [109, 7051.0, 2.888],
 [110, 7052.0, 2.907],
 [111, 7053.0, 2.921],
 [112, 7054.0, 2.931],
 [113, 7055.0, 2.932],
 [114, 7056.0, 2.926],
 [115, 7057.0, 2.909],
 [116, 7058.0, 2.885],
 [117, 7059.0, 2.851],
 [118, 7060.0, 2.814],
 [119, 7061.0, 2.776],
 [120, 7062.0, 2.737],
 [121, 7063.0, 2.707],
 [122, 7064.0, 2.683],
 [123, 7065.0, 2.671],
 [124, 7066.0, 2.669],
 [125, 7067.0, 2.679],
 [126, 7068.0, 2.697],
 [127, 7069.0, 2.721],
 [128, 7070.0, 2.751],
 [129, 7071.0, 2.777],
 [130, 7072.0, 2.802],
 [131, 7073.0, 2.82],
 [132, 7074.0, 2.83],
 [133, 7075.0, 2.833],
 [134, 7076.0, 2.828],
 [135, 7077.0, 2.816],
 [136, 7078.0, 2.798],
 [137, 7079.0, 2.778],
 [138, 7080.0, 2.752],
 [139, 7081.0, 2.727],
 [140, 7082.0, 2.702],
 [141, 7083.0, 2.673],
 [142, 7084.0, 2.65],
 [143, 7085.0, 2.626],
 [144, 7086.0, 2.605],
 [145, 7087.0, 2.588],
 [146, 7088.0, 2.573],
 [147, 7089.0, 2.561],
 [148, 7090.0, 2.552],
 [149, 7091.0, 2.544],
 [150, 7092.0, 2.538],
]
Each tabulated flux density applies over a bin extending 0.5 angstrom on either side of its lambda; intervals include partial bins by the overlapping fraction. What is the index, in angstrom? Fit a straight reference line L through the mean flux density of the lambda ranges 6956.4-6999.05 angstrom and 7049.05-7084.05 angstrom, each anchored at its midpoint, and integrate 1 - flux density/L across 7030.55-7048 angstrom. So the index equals 0.3 angstrom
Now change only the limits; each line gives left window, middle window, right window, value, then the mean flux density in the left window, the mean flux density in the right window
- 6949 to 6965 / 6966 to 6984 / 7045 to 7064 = 0.8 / 2.94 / 2.84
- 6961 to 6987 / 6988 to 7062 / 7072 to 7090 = -1.9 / 2.85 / 2.71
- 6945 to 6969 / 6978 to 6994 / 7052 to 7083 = -0.5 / 2.95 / 2.79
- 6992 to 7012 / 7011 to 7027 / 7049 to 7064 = 1.0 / 2.97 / 2.85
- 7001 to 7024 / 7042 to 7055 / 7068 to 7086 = -0.3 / 2.83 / 2.75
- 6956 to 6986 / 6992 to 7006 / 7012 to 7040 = -1.0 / 2.86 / 2.77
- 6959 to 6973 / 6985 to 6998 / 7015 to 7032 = -1.1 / 2.86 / 2.76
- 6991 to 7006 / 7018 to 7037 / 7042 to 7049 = 0.7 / 3.01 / 2.79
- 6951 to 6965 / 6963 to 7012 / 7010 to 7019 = -1.3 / 2.94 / 2.76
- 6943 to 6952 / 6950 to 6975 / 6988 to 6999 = 1.4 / 3.04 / 3.05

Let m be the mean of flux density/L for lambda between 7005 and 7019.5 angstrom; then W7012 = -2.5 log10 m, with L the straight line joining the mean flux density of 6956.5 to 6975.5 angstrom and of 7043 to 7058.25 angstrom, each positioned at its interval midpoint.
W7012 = 0.02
